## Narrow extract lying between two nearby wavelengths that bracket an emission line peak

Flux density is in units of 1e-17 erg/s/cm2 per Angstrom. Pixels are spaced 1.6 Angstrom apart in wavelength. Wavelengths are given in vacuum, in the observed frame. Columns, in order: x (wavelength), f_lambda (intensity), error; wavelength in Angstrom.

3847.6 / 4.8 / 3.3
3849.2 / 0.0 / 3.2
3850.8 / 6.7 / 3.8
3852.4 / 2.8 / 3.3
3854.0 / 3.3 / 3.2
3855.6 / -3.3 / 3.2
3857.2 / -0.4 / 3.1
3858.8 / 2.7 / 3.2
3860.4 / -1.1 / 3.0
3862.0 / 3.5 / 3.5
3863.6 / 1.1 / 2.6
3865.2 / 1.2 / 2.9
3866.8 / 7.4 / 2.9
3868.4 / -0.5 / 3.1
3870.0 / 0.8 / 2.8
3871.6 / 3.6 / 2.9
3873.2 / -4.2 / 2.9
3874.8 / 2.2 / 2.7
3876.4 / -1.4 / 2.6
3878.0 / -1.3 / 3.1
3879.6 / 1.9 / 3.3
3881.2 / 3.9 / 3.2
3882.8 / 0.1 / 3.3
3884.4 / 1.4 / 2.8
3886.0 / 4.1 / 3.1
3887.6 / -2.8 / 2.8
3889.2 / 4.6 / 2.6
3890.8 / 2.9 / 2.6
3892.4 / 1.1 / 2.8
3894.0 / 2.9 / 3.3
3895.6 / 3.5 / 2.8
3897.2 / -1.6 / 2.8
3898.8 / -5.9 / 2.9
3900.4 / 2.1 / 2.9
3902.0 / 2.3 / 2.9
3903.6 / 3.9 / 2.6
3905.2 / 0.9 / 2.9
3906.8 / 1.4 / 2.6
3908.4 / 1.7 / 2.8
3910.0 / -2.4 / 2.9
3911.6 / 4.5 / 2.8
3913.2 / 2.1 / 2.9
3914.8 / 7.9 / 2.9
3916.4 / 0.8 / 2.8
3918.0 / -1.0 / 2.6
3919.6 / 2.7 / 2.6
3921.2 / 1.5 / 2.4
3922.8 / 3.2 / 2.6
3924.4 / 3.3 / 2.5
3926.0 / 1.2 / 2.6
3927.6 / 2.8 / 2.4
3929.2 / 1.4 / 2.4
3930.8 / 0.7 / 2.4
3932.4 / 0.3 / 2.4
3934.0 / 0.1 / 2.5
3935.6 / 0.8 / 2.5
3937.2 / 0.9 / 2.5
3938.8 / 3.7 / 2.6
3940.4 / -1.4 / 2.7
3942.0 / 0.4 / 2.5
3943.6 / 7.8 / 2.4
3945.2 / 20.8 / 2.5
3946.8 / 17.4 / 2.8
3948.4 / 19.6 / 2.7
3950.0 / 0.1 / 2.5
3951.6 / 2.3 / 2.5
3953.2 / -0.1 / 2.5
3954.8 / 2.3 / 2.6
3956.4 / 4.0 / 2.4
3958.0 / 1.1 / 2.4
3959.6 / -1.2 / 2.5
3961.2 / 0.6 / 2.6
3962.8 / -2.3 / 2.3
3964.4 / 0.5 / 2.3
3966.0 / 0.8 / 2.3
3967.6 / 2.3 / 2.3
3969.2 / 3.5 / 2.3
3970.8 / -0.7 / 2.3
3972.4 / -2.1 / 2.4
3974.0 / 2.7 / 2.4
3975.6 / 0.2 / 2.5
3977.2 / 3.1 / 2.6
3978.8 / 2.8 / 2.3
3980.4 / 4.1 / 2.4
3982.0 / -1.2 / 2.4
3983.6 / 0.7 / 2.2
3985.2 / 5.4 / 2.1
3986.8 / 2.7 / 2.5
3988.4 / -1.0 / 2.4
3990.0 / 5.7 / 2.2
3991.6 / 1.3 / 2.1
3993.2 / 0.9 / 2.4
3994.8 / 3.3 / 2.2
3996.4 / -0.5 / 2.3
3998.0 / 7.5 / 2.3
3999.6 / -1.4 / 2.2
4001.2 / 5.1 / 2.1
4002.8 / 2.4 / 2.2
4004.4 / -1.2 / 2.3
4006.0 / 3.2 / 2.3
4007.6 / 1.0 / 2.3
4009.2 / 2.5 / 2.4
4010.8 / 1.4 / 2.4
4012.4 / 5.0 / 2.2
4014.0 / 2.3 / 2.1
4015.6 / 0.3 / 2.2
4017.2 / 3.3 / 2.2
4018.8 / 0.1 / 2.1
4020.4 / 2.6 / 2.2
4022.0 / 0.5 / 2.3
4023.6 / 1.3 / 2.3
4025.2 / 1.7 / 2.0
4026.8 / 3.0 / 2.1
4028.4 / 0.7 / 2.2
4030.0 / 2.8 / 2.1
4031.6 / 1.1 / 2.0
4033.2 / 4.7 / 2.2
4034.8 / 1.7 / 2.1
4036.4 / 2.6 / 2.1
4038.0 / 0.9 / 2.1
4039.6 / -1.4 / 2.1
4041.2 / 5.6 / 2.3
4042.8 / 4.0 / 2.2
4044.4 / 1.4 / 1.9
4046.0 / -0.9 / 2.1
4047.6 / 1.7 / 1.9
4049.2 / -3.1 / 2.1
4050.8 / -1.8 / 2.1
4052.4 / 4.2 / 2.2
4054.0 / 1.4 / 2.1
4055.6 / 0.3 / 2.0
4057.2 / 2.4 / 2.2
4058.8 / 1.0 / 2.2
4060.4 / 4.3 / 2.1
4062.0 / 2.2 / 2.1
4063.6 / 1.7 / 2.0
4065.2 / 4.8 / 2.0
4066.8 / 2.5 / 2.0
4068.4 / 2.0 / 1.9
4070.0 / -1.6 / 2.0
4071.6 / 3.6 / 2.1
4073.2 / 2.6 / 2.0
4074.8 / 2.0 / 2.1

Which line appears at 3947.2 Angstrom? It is [O II] 3727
